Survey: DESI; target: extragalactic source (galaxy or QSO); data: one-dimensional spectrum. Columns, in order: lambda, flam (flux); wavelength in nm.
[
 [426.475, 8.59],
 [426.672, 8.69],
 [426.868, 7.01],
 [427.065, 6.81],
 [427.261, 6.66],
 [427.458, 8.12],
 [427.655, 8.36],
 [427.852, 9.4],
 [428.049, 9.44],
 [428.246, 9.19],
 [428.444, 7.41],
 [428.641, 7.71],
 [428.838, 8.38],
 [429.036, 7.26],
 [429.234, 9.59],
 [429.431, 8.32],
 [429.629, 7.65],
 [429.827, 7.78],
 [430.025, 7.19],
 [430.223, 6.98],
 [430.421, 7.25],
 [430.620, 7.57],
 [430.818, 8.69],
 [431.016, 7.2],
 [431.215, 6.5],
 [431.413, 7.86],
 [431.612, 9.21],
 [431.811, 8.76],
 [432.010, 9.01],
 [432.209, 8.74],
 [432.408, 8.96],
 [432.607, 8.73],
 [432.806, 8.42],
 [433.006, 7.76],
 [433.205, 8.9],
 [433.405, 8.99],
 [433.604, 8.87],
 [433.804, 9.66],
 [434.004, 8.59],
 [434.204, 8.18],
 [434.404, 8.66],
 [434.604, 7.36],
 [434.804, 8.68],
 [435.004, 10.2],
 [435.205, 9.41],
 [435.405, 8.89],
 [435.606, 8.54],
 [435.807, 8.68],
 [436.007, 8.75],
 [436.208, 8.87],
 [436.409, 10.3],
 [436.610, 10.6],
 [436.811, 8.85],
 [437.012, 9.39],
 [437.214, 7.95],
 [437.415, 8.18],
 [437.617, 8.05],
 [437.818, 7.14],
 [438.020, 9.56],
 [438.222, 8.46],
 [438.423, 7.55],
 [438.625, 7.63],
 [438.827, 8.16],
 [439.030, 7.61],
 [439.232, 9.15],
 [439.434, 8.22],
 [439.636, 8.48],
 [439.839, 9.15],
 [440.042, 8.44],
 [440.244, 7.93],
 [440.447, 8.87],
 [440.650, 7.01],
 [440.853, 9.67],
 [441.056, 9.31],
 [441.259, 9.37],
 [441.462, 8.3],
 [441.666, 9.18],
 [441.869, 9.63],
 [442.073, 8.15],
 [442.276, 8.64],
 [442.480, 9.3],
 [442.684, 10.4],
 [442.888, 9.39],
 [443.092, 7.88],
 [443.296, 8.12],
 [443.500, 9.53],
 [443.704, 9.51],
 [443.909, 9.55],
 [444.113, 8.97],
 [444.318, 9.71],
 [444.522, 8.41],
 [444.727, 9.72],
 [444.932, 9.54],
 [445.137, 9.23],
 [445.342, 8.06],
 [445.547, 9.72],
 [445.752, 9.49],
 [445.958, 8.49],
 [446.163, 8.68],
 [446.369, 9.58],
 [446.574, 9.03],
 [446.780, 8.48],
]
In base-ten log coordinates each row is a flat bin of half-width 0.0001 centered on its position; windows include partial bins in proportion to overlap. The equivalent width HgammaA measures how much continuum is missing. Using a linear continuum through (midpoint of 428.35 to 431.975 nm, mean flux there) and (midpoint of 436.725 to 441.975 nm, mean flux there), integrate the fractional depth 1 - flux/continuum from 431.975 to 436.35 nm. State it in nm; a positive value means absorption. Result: -0.34 nm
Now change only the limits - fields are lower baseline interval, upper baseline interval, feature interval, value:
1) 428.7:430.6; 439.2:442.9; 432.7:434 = -0.10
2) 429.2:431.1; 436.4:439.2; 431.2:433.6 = -0.18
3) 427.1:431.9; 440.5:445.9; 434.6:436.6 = -0.15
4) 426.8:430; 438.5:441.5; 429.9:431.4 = 0.14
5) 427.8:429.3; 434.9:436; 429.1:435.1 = 0.33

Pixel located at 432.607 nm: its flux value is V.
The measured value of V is 8.73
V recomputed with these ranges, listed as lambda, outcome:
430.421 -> 7.25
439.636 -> 8.48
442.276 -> 8.64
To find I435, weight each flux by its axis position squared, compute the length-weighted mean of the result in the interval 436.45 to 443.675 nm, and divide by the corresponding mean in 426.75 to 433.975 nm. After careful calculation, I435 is 1.11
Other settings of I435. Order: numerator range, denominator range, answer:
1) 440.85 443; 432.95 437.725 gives 1.07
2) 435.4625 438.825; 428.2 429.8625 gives 1.10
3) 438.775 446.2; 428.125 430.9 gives 1.19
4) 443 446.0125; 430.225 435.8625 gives 1.13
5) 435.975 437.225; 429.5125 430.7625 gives 1.29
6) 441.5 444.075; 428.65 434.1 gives 1.16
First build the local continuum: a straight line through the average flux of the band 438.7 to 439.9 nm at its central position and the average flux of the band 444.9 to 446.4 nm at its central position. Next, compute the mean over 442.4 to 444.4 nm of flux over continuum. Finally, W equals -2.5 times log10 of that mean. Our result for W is -0.05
